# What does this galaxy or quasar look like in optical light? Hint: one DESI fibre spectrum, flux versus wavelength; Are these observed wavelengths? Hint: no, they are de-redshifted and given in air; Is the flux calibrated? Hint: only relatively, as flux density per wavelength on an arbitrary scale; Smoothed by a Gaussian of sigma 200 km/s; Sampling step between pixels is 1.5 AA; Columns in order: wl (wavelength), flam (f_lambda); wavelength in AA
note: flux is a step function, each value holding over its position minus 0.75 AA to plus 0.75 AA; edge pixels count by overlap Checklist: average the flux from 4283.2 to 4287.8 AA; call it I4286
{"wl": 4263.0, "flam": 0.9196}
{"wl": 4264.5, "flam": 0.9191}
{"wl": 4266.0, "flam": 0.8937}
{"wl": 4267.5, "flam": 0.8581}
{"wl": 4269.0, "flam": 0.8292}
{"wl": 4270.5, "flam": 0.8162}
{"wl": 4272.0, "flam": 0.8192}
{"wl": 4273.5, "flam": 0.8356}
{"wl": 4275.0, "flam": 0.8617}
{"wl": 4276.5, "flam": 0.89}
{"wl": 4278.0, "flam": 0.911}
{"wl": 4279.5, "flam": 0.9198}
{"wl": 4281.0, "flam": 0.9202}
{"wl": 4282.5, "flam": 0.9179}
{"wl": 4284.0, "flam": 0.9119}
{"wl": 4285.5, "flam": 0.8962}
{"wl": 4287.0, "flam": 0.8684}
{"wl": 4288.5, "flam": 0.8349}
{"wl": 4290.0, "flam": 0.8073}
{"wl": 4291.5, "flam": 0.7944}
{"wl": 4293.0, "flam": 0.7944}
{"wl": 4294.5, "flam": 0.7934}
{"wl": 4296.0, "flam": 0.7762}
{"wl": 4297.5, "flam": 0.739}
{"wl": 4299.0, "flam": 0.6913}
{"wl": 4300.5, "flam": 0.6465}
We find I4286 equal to 0.892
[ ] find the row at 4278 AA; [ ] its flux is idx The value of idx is 0.911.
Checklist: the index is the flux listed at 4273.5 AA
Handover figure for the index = 0.8356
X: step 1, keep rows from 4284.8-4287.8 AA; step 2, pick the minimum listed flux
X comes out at 0.8684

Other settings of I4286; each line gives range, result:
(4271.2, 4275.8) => 0.839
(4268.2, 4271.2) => 0.823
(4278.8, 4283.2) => 0.919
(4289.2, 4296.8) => 0.793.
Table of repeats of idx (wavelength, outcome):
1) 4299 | 0.6913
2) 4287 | 0.8684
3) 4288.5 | 0.8349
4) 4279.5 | 0.9198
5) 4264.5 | 0.9191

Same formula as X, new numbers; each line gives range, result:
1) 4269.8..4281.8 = 0.8162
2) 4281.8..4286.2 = 0.8962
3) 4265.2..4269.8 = 0.8292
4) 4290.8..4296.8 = 0.7762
